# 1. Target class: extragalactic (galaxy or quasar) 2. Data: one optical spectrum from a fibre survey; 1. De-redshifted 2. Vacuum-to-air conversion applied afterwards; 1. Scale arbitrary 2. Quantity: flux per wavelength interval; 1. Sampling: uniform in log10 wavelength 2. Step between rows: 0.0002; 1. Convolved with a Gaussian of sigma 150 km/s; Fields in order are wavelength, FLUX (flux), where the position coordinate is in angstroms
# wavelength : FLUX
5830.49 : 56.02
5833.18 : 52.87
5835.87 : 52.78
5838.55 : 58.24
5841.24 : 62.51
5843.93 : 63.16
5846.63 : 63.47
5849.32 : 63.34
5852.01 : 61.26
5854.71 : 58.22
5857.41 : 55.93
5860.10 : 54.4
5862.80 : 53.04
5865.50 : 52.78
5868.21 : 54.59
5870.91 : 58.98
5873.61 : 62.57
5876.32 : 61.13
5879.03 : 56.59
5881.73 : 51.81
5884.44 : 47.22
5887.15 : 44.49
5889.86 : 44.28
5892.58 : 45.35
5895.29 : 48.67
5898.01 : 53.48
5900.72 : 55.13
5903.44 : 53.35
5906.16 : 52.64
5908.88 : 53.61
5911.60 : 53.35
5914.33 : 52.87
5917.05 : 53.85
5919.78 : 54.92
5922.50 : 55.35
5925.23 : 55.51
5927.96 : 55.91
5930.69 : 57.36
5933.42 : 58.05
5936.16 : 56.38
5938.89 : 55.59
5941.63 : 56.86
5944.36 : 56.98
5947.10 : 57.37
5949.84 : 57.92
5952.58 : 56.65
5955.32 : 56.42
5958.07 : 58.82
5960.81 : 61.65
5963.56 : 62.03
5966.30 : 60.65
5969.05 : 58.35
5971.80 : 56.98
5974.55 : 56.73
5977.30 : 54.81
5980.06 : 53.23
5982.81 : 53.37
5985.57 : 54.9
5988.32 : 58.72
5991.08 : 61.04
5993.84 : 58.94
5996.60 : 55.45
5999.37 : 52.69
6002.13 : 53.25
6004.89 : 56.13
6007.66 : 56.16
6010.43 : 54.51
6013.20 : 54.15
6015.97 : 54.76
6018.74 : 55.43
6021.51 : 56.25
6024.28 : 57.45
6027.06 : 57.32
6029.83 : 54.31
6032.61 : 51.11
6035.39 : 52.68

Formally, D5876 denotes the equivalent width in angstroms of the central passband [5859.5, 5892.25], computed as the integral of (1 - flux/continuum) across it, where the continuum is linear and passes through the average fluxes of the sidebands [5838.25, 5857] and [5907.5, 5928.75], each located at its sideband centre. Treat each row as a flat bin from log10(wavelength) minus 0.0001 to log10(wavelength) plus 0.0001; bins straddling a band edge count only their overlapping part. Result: 3.0 angstroms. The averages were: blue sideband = 61.3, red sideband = 54.4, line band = 53.2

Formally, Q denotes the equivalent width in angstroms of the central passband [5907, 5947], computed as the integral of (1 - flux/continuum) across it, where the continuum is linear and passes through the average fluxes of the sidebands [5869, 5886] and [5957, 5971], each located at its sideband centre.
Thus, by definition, 2.1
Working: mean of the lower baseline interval 56.2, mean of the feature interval 55.5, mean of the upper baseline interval 60.2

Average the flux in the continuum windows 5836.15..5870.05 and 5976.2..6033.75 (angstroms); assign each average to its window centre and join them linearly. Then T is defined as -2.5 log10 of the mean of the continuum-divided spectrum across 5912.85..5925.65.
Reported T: 0.05 mag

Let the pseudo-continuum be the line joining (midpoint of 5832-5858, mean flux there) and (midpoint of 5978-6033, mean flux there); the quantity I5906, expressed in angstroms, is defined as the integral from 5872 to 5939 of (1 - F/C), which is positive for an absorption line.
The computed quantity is 5.0 angstroms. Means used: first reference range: 59.3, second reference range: 55.5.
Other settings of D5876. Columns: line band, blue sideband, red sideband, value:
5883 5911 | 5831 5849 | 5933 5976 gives 4.1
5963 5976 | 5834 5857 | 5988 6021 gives -0.5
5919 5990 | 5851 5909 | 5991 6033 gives -3.1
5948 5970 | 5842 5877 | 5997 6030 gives -1.0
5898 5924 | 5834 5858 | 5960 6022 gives 2.0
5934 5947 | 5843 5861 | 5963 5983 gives 0.3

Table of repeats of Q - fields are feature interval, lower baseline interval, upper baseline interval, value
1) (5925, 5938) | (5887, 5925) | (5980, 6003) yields -0.89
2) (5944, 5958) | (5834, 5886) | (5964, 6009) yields -0.13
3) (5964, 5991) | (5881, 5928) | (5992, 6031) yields -1.25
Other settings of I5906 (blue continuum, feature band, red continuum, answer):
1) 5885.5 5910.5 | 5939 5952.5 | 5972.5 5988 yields -1.0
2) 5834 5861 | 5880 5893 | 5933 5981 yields 2.6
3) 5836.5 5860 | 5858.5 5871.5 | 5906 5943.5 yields 1.0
